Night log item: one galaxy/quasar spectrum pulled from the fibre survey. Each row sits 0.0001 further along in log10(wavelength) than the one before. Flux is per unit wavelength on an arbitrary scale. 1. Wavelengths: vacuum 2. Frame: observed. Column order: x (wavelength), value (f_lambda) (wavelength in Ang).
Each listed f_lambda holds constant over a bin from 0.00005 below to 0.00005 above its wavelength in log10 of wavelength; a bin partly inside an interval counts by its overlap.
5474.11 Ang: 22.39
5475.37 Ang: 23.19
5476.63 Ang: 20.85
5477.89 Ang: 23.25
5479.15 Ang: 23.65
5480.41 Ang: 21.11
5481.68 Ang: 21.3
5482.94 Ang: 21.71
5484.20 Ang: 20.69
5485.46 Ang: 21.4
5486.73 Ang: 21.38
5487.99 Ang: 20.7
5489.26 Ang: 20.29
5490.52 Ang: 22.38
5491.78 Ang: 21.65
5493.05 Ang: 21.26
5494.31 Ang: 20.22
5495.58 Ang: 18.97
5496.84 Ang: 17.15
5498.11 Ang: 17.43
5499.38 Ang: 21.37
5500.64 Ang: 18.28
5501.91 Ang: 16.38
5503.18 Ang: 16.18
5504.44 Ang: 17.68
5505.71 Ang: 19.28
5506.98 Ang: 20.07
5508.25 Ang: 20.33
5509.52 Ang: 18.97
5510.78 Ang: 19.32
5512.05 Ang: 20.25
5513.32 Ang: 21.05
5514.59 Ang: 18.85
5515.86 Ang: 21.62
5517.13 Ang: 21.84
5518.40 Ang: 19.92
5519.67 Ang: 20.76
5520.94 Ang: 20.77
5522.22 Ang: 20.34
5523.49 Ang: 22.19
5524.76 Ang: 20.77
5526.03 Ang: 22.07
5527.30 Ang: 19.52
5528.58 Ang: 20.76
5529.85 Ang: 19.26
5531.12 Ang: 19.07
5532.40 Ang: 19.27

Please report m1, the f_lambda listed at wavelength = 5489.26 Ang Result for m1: 20.29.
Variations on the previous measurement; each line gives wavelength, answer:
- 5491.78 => 21.65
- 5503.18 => 16.18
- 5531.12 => 19.07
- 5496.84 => 17.15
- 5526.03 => 22.07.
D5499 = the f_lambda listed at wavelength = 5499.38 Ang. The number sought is 21.37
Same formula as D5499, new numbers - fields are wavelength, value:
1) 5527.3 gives 19.52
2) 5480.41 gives 21.11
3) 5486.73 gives 21.38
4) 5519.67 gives 20.76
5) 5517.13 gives 21.84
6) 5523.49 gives 22.19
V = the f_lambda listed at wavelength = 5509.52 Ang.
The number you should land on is 18.97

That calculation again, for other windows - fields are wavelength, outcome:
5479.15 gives 23.65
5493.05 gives 21.26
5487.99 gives 20.7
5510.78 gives 19.32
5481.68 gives 21.3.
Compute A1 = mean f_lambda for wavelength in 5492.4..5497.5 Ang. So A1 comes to 19.4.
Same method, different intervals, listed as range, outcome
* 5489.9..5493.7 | 21.8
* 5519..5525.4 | 21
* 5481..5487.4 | 21.3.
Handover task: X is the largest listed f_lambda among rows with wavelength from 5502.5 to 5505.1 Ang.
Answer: 17.68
